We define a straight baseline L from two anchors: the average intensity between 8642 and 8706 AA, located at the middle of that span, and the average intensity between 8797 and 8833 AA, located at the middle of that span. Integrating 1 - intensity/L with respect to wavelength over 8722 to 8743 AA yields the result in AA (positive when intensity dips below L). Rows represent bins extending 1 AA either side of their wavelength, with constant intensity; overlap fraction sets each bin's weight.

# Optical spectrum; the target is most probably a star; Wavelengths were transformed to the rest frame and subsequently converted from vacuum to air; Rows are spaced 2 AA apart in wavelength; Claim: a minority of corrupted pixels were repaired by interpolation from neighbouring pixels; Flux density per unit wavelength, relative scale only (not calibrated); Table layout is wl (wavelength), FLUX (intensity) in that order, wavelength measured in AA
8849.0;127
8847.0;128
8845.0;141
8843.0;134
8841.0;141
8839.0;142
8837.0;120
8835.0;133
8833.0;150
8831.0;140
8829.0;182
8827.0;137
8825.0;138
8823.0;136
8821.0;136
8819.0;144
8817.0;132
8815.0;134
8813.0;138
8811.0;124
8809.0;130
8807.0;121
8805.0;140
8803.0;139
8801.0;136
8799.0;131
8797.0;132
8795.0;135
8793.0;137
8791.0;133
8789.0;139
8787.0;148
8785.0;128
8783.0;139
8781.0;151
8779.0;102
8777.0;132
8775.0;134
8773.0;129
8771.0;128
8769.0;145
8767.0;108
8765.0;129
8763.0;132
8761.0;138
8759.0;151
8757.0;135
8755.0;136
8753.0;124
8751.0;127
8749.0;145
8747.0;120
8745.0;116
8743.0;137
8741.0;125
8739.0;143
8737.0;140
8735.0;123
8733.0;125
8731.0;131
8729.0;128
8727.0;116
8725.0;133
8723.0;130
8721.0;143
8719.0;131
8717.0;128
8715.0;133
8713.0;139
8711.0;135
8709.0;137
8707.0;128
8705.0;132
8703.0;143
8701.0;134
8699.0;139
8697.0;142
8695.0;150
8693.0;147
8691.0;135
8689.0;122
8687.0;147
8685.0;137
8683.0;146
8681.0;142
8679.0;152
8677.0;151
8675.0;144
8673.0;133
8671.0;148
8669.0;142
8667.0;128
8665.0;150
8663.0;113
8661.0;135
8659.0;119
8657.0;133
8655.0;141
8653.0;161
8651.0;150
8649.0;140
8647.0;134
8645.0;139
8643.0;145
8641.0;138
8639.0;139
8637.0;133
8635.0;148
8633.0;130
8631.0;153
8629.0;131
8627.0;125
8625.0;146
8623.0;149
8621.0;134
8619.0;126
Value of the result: 1.4 AA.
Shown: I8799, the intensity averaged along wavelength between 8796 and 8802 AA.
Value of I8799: 133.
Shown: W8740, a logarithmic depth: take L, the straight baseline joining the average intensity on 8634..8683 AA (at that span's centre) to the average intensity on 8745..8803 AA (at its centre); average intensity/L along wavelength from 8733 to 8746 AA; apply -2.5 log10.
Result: 0.04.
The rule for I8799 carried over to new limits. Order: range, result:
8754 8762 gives 140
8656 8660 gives 126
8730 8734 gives 128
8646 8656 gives 145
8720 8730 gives 130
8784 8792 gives 137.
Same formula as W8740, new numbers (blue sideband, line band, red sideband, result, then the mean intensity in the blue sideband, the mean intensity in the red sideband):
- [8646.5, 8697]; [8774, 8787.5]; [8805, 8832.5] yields 0.05 mag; 140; 138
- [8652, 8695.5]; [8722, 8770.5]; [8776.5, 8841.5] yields 0.06 mag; 140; 136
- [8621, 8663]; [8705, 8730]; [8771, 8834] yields 0.05 mag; 139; 136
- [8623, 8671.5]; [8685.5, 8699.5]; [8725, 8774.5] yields -0.04 mag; 138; 131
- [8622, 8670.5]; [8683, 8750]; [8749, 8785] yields 0.01 mag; 139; 132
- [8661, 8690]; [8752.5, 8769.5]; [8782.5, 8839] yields 0.04 mag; 139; 137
